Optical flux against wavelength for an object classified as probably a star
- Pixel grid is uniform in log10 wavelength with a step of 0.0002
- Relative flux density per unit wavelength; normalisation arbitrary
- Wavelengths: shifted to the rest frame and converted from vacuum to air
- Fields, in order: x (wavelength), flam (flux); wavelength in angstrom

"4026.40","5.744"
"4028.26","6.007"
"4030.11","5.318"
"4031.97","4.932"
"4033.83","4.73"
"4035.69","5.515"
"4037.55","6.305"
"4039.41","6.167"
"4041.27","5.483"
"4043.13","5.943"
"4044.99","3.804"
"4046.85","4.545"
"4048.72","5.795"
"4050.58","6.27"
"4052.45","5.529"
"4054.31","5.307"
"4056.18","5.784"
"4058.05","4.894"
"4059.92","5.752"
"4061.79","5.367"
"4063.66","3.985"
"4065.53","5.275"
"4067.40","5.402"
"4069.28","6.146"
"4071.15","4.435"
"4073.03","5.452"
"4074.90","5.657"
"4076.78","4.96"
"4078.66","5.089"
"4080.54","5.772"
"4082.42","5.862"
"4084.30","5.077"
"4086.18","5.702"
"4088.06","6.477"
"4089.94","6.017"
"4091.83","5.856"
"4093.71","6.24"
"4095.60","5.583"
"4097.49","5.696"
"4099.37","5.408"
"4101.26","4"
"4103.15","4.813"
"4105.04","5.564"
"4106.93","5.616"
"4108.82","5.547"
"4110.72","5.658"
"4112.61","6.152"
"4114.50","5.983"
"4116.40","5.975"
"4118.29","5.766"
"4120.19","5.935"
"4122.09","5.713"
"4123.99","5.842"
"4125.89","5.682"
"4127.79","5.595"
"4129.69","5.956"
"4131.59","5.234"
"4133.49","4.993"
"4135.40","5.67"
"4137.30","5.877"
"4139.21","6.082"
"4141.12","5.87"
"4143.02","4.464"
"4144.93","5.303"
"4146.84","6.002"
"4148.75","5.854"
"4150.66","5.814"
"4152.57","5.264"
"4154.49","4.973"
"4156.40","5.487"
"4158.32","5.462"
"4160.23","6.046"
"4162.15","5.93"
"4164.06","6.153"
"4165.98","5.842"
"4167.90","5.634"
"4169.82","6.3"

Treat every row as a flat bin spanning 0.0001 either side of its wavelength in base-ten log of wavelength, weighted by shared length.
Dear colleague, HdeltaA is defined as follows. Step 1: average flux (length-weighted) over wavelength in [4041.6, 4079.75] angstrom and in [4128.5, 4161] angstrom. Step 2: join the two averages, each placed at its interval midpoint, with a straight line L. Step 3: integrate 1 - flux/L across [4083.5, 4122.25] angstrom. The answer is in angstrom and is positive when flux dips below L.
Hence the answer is -1.75 angstrom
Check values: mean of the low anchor 5.28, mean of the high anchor 5.55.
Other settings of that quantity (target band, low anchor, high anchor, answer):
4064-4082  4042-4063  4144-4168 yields 0.3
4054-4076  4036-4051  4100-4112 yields 0.5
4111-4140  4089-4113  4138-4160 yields -1.2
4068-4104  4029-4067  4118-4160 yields -0.3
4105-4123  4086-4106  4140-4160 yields -0.9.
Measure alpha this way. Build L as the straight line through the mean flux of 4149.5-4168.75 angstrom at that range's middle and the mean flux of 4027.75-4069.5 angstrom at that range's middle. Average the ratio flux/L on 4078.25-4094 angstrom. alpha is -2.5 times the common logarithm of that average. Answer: -0.061 mag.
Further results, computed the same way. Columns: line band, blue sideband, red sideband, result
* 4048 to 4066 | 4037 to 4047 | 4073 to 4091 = 0.02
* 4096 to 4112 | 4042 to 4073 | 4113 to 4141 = 0.05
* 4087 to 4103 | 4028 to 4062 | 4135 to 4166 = -0.02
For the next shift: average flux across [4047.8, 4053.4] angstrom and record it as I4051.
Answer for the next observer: 5.87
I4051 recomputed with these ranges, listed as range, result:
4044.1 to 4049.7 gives 4.74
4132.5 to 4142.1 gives 5.69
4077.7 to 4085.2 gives 5.45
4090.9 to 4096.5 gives 5.9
